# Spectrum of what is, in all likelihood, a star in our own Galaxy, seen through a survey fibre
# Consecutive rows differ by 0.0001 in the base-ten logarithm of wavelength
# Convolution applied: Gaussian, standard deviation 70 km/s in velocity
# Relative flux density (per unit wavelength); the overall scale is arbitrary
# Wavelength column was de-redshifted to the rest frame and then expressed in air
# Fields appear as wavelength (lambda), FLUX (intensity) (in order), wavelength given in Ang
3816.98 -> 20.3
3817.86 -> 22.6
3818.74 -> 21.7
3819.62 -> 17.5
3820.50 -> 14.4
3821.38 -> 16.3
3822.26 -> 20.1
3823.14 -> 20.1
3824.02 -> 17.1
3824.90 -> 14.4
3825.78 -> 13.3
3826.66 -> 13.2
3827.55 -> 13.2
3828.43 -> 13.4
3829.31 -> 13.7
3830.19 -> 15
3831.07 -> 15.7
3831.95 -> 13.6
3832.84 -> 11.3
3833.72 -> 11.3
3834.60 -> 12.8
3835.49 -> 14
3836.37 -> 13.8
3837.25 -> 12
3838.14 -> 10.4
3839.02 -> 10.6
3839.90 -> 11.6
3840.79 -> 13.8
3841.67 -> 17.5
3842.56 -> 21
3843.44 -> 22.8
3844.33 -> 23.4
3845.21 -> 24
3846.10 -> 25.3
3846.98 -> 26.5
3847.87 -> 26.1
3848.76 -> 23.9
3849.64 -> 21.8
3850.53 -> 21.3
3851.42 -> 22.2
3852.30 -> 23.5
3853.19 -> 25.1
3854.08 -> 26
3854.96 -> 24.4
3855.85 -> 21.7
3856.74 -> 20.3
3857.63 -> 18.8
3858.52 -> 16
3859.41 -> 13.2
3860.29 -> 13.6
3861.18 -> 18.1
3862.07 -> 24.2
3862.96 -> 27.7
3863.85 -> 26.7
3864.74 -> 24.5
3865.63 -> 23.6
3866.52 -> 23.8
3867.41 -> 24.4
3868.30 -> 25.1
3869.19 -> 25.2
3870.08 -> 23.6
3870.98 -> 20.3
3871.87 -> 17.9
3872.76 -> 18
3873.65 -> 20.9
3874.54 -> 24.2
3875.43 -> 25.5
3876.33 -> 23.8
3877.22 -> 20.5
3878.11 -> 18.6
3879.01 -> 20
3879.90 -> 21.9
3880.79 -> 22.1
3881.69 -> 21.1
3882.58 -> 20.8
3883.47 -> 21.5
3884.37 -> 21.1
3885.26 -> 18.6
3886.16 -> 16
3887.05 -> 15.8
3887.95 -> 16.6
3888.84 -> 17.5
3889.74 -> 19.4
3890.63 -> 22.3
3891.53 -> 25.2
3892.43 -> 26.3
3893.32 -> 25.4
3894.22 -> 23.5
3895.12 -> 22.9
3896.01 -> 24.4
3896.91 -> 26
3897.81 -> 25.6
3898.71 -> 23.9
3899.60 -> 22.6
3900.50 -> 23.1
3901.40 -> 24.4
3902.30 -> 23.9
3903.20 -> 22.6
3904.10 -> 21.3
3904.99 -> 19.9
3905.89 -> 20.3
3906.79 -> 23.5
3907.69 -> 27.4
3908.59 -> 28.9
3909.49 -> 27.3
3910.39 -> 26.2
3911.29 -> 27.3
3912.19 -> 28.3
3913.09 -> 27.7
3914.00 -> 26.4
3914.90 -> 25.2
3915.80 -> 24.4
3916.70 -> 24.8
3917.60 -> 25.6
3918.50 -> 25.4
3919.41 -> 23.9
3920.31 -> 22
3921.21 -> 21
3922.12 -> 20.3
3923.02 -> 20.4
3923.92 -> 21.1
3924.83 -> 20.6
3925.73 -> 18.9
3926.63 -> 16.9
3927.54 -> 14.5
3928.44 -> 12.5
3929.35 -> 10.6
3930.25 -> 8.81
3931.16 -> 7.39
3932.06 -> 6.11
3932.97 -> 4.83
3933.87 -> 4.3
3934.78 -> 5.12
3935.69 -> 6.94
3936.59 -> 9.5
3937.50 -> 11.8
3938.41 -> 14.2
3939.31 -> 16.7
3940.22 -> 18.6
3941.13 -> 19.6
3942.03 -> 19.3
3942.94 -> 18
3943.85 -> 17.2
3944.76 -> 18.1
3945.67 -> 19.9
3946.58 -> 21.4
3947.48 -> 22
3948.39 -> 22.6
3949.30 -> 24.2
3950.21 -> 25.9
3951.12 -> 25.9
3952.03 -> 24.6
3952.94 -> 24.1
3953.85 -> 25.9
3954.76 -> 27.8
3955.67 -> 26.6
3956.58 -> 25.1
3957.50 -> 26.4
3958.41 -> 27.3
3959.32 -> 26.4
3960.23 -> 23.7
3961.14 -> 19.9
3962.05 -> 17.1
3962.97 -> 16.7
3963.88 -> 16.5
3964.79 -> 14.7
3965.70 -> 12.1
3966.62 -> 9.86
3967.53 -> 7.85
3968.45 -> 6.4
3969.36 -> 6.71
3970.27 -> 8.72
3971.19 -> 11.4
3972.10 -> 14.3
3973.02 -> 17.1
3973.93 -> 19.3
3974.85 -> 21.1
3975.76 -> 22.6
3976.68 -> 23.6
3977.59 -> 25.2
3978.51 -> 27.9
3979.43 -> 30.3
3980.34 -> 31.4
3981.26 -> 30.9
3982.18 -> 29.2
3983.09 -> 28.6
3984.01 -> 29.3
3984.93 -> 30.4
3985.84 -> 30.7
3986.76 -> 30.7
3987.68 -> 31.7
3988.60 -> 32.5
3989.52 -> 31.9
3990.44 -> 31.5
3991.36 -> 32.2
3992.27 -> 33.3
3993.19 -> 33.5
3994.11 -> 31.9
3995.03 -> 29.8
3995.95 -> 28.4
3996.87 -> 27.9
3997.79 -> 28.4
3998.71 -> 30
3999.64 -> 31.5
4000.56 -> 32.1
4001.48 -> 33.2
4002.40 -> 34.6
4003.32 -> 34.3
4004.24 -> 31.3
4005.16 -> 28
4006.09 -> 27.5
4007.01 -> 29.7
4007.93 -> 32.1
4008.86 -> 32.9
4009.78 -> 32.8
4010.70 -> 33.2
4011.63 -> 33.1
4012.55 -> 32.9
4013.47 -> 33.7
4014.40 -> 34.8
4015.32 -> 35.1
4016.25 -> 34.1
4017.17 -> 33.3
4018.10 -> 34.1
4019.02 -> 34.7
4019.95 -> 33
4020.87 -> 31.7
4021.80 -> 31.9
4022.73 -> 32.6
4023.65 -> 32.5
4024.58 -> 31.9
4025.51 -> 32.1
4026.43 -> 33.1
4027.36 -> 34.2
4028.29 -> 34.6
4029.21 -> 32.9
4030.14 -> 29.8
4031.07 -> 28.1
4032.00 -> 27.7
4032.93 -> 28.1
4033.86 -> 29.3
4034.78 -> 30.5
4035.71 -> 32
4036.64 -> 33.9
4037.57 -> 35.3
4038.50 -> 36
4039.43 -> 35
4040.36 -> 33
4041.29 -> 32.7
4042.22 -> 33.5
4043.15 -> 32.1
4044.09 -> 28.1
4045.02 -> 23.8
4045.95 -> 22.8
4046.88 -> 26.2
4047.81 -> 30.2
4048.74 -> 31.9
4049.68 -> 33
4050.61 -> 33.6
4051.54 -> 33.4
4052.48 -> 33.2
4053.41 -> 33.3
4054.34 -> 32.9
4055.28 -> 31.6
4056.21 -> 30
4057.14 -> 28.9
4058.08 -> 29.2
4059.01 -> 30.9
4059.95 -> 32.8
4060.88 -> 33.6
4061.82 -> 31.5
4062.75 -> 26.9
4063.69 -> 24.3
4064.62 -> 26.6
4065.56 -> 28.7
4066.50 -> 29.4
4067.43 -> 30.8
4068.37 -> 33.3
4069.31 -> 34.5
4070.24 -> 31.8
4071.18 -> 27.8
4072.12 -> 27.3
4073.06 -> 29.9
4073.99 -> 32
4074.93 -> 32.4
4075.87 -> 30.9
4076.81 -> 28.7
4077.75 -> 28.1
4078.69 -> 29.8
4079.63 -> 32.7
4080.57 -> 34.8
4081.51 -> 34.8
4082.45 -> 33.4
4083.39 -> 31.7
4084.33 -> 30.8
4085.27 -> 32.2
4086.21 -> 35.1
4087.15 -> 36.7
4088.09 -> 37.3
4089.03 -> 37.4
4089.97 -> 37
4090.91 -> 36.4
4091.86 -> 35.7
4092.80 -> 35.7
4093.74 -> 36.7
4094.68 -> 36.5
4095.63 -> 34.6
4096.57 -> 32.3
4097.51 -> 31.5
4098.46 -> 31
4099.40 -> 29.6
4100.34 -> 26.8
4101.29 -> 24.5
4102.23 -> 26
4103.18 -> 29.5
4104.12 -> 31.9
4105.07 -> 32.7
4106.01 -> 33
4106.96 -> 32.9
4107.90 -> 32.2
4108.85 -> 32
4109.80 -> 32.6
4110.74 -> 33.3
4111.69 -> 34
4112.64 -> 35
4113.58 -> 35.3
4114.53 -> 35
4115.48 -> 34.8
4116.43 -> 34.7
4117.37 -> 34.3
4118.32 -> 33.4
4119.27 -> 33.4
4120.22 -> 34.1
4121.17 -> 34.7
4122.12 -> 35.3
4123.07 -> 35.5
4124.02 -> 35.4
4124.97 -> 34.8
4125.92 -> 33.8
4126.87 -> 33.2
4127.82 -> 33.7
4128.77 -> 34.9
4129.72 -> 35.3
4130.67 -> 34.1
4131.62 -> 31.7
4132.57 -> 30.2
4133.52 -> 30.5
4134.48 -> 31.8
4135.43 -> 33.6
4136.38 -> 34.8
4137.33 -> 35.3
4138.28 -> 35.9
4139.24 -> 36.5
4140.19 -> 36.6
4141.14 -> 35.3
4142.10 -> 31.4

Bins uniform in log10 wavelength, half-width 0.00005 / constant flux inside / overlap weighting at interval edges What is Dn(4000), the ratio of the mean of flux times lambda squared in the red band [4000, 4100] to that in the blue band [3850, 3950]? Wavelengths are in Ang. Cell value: 1.7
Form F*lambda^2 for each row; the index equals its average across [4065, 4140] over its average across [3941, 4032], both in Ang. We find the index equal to 1.30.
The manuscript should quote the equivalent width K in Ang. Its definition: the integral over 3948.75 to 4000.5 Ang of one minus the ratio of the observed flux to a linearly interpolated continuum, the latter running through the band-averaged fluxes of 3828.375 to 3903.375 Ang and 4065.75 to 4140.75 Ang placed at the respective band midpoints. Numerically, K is 4.0 Ang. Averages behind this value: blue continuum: 20.5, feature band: 24.3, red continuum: 33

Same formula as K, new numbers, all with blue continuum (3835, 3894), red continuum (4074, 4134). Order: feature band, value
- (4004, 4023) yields -2.7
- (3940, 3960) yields 1.7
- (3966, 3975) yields 4.9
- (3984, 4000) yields -2.1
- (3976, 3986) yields -0.7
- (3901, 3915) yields -1.2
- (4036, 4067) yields -0.5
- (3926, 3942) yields 8.5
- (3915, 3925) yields 0.3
